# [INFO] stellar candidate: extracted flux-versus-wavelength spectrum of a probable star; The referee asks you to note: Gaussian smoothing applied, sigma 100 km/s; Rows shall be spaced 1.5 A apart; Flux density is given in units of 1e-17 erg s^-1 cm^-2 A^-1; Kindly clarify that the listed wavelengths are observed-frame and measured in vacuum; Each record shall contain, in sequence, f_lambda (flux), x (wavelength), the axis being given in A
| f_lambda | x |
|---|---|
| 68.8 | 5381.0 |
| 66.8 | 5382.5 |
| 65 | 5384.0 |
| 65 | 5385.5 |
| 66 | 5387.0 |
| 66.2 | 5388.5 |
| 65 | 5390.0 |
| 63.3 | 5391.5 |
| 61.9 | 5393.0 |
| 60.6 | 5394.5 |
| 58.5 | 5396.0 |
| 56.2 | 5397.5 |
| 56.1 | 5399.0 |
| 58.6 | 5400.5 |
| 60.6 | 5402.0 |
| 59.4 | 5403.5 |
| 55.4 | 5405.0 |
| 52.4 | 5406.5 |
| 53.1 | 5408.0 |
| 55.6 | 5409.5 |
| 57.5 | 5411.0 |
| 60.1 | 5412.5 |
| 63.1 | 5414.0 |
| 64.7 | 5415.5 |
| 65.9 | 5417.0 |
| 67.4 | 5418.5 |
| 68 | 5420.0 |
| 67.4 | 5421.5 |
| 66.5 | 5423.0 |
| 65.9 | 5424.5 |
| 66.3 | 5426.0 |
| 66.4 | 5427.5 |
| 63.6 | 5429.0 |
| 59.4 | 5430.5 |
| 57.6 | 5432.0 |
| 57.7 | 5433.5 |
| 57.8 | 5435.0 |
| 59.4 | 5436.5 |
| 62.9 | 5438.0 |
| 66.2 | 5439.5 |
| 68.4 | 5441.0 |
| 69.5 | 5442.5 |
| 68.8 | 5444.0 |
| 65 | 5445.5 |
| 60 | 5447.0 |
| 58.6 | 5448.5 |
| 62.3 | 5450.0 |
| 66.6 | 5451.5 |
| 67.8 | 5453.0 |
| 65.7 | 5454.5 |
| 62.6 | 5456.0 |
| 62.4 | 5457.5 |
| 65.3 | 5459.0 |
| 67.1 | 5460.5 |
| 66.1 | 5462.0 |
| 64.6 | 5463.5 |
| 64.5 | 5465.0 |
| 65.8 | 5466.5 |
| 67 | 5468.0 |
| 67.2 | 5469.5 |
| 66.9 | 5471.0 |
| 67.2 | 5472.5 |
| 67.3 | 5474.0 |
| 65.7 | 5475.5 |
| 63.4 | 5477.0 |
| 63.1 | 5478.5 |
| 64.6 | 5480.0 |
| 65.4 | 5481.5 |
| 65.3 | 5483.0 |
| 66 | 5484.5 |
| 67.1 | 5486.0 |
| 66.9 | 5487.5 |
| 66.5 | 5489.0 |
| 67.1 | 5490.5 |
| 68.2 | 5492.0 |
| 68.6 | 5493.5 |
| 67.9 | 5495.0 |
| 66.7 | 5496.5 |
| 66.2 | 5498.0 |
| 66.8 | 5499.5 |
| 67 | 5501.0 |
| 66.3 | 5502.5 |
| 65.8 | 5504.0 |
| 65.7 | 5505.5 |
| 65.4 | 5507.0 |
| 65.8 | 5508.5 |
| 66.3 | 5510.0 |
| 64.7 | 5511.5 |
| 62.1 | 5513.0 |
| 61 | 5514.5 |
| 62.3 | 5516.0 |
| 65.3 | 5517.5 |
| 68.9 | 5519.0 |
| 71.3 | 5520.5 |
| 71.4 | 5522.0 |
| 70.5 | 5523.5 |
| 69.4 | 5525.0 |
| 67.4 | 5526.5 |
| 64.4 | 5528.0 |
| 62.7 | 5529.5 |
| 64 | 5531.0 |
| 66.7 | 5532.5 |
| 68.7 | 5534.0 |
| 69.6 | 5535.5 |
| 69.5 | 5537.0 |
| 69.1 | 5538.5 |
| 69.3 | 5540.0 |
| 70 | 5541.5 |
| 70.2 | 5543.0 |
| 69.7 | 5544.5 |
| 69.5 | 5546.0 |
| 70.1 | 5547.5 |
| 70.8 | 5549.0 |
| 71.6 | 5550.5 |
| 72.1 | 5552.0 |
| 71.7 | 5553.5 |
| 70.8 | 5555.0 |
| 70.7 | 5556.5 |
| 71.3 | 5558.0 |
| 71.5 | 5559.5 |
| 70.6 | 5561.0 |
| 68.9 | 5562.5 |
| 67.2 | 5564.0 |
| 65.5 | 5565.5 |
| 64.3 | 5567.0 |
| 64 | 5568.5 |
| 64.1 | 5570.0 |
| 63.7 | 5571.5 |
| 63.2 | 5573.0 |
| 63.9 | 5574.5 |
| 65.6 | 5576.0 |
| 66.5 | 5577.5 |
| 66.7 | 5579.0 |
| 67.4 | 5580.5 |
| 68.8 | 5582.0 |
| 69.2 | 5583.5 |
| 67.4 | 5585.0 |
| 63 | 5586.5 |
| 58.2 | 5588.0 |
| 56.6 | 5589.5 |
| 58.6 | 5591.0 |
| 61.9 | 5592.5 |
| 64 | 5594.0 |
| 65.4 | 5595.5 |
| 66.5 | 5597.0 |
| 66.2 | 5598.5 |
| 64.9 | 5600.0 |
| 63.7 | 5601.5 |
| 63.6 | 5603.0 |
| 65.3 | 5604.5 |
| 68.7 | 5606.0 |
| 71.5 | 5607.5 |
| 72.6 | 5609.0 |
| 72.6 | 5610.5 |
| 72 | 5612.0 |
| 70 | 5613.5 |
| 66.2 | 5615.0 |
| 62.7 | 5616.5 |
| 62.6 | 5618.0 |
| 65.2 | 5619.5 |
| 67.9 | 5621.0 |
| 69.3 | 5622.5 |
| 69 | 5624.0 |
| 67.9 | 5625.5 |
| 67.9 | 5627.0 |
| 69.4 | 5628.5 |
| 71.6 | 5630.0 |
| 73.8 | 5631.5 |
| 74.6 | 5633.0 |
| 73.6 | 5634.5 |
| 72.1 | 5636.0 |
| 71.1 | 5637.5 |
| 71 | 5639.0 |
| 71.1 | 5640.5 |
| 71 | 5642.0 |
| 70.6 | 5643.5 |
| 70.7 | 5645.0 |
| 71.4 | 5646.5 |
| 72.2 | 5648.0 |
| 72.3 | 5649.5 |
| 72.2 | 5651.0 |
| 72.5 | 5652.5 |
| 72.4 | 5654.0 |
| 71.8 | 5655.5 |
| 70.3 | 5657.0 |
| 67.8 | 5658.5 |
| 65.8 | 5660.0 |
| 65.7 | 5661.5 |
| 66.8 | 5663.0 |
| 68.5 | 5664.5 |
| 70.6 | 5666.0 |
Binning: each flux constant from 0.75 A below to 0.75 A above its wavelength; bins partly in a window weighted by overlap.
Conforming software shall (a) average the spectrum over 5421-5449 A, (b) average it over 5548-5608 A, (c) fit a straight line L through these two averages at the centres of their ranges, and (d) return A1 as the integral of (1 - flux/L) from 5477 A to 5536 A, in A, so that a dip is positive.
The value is -1.2 A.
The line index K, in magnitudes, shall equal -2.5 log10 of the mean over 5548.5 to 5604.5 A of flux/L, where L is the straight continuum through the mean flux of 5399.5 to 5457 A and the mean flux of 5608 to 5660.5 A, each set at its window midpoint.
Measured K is 0.03 mag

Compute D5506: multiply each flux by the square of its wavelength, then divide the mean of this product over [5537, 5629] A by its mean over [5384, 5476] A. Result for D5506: 1.13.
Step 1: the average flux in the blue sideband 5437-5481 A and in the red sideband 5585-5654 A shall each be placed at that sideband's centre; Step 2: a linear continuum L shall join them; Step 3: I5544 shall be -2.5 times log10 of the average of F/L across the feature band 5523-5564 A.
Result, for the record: -0.039 mag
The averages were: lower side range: 65.2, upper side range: 68.2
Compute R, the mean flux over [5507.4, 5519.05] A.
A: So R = 64.3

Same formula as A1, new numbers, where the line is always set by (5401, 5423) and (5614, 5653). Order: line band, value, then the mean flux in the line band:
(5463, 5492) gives -1.1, 65.9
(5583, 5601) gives 1.3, 63.4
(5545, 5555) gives -0.7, 70.9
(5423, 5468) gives -1.3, 64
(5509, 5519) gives 0.2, 64.1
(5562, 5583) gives 0.6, 65.7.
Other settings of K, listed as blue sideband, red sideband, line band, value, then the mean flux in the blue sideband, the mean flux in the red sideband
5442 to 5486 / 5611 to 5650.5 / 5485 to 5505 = -0.014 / 65.2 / 69.9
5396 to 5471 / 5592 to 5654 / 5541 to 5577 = -0.023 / 62.8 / 69.1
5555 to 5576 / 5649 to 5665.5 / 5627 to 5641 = -0.045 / 66.9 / 69.6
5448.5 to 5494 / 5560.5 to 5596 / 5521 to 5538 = -0.042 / 65.7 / 64.7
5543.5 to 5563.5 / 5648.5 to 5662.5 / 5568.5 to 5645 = 0.050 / 70.7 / 70.1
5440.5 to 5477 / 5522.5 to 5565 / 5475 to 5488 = 0.020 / 65.5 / 69.2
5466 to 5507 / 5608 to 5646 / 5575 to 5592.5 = 0.074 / 66.3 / 69.9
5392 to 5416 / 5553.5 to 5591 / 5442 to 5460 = -0.069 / 58.3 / 66.2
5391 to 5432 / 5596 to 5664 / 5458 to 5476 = -0.049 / 61.2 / 69.3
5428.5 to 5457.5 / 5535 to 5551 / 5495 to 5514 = 0.025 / 63.1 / 69.9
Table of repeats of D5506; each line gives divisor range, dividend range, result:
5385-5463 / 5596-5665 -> 1.19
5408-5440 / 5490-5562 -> 1.13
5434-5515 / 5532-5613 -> 1.07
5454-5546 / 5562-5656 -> 1.06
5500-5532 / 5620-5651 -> 1.12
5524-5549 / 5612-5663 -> 1.06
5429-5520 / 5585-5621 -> 1.05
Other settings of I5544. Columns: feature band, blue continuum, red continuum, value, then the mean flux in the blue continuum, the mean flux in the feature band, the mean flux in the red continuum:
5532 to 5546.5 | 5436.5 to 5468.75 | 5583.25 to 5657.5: -0.04 mag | 65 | 69.3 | 68.3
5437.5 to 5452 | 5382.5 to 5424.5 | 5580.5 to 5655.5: -0.03 mag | 61.6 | 64.8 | 68.3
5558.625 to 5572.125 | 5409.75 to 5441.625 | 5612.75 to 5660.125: 0.02 mag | 63.3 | 66.7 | 70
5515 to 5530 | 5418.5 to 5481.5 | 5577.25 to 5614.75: -0.03 mag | 64.6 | 67.3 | 66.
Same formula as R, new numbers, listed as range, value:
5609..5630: 68.2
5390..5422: 60.3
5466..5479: 66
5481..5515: 66.1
